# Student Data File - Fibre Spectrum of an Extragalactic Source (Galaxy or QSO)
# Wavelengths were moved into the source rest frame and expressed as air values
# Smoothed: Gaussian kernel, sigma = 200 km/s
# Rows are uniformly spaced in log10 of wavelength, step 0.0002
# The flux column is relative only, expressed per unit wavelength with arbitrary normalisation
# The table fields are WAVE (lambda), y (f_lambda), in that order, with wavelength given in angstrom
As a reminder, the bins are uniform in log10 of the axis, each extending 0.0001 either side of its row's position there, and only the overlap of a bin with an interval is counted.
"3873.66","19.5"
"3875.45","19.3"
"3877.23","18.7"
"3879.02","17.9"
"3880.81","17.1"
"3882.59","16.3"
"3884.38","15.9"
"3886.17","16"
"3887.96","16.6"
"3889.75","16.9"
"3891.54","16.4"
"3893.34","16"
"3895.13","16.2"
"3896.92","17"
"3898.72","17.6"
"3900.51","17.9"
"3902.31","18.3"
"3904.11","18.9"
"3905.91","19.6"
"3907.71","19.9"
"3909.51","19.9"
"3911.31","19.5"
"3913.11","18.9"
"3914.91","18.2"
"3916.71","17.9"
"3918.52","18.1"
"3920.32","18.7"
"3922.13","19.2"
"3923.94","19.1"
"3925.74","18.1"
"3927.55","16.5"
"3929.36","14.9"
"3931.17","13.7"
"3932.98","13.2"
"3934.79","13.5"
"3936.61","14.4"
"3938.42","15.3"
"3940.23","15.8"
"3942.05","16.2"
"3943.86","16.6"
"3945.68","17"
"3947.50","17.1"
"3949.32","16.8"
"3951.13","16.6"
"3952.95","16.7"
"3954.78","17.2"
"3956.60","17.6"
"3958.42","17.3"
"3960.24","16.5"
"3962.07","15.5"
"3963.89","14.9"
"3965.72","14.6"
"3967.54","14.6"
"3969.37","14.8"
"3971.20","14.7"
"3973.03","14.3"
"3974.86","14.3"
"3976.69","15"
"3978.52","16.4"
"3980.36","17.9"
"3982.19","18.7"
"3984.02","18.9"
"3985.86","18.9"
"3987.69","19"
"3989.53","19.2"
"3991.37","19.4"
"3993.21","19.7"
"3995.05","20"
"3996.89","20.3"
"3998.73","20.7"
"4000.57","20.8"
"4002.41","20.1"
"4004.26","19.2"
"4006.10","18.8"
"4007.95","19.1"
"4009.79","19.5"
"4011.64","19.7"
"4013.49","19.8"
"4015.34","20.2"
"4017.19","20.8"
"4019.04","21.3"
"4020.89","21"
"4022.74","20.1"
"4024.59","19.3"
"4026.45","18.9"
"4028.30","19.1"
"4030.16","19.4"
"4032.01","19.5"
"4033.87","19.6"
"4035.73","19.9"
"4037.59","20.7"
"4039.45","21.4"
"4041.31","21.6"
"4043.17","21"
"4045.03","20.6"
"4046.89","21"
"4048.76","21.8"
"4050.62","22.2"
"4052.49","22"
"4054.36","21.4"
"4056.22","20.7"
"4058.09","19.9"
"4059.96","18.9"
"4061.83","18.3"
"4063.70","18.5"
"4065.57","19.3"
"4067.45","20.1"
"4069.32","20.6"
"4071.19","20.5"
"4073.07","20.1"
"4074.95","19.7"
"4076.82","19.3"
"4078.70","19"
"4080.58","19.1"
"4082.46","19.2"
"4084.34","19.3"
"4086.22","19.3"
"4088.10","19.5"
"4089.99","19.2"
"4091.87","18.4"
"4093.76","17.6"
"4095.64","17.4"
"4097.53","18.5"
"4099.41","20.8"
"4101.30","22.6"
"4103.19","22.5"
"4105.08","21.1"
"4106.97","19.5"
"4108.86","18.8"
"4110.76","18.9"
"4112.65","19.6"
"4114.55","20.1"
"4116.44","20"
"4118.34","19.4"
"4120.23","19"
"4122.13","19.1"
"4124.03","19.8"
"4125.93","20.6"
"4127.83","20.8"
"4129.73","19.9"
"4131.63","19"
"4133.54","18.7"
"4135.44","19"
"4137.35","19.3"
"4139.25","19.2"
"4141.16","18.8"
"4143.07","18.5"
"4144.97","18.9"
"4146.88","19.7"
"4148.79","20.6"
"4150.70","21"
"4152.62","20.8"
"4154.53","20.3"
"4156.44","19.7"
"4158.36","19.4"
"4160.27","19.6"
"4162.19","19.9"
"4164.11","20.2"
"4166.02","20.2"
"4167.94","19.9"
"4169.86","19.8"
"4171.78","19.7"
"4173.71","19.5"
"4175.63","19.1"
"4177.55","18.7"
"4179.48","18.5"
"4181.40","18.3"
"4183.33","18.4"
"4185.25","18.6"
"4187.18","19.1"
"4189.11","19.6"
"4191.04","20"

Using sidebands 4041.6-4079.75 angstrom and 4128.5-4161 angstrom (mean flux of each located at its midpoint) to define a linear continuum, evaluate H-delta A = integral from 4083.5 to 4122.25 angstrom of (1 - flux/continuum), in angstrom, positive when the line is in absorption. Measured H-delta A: 0.7 angstrom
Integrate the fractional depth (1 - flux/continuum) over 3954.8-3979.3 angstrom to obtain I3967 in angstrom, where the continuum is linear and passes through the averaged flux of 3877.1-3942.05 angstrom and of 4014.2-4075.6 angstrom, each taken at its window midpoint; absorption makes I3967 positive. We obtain 4.0 angstrom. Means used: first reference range 17.1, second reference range 20.3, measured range 15.5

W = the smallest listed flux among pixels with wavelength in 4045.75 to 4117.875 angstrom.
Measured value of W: 17.4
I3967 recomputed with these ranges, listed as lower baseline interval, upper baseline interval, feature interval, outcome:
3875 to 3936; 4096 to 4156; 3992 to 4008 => -1.28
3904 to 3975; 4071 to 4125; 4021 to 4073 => -4.55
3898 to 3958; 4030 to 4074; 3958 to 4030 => 2.41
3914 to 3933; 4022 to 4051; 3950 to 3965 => 1.36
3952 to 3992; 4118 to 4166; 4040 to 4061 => -3.46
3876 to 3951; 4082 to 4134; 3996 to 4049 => -4.71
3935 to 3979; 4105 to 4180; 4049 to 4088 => -3.93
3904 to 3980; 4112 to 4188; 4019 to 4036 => -1.85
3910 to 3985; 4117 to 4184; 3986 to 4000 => -2.09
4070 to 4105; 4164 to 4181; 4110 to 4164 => -0.37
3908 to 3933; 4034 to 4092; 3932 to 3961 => 3.35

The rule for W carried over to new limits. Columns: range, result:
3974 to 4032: 14.3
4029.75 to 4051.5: 19.4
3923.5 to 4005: 13.2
